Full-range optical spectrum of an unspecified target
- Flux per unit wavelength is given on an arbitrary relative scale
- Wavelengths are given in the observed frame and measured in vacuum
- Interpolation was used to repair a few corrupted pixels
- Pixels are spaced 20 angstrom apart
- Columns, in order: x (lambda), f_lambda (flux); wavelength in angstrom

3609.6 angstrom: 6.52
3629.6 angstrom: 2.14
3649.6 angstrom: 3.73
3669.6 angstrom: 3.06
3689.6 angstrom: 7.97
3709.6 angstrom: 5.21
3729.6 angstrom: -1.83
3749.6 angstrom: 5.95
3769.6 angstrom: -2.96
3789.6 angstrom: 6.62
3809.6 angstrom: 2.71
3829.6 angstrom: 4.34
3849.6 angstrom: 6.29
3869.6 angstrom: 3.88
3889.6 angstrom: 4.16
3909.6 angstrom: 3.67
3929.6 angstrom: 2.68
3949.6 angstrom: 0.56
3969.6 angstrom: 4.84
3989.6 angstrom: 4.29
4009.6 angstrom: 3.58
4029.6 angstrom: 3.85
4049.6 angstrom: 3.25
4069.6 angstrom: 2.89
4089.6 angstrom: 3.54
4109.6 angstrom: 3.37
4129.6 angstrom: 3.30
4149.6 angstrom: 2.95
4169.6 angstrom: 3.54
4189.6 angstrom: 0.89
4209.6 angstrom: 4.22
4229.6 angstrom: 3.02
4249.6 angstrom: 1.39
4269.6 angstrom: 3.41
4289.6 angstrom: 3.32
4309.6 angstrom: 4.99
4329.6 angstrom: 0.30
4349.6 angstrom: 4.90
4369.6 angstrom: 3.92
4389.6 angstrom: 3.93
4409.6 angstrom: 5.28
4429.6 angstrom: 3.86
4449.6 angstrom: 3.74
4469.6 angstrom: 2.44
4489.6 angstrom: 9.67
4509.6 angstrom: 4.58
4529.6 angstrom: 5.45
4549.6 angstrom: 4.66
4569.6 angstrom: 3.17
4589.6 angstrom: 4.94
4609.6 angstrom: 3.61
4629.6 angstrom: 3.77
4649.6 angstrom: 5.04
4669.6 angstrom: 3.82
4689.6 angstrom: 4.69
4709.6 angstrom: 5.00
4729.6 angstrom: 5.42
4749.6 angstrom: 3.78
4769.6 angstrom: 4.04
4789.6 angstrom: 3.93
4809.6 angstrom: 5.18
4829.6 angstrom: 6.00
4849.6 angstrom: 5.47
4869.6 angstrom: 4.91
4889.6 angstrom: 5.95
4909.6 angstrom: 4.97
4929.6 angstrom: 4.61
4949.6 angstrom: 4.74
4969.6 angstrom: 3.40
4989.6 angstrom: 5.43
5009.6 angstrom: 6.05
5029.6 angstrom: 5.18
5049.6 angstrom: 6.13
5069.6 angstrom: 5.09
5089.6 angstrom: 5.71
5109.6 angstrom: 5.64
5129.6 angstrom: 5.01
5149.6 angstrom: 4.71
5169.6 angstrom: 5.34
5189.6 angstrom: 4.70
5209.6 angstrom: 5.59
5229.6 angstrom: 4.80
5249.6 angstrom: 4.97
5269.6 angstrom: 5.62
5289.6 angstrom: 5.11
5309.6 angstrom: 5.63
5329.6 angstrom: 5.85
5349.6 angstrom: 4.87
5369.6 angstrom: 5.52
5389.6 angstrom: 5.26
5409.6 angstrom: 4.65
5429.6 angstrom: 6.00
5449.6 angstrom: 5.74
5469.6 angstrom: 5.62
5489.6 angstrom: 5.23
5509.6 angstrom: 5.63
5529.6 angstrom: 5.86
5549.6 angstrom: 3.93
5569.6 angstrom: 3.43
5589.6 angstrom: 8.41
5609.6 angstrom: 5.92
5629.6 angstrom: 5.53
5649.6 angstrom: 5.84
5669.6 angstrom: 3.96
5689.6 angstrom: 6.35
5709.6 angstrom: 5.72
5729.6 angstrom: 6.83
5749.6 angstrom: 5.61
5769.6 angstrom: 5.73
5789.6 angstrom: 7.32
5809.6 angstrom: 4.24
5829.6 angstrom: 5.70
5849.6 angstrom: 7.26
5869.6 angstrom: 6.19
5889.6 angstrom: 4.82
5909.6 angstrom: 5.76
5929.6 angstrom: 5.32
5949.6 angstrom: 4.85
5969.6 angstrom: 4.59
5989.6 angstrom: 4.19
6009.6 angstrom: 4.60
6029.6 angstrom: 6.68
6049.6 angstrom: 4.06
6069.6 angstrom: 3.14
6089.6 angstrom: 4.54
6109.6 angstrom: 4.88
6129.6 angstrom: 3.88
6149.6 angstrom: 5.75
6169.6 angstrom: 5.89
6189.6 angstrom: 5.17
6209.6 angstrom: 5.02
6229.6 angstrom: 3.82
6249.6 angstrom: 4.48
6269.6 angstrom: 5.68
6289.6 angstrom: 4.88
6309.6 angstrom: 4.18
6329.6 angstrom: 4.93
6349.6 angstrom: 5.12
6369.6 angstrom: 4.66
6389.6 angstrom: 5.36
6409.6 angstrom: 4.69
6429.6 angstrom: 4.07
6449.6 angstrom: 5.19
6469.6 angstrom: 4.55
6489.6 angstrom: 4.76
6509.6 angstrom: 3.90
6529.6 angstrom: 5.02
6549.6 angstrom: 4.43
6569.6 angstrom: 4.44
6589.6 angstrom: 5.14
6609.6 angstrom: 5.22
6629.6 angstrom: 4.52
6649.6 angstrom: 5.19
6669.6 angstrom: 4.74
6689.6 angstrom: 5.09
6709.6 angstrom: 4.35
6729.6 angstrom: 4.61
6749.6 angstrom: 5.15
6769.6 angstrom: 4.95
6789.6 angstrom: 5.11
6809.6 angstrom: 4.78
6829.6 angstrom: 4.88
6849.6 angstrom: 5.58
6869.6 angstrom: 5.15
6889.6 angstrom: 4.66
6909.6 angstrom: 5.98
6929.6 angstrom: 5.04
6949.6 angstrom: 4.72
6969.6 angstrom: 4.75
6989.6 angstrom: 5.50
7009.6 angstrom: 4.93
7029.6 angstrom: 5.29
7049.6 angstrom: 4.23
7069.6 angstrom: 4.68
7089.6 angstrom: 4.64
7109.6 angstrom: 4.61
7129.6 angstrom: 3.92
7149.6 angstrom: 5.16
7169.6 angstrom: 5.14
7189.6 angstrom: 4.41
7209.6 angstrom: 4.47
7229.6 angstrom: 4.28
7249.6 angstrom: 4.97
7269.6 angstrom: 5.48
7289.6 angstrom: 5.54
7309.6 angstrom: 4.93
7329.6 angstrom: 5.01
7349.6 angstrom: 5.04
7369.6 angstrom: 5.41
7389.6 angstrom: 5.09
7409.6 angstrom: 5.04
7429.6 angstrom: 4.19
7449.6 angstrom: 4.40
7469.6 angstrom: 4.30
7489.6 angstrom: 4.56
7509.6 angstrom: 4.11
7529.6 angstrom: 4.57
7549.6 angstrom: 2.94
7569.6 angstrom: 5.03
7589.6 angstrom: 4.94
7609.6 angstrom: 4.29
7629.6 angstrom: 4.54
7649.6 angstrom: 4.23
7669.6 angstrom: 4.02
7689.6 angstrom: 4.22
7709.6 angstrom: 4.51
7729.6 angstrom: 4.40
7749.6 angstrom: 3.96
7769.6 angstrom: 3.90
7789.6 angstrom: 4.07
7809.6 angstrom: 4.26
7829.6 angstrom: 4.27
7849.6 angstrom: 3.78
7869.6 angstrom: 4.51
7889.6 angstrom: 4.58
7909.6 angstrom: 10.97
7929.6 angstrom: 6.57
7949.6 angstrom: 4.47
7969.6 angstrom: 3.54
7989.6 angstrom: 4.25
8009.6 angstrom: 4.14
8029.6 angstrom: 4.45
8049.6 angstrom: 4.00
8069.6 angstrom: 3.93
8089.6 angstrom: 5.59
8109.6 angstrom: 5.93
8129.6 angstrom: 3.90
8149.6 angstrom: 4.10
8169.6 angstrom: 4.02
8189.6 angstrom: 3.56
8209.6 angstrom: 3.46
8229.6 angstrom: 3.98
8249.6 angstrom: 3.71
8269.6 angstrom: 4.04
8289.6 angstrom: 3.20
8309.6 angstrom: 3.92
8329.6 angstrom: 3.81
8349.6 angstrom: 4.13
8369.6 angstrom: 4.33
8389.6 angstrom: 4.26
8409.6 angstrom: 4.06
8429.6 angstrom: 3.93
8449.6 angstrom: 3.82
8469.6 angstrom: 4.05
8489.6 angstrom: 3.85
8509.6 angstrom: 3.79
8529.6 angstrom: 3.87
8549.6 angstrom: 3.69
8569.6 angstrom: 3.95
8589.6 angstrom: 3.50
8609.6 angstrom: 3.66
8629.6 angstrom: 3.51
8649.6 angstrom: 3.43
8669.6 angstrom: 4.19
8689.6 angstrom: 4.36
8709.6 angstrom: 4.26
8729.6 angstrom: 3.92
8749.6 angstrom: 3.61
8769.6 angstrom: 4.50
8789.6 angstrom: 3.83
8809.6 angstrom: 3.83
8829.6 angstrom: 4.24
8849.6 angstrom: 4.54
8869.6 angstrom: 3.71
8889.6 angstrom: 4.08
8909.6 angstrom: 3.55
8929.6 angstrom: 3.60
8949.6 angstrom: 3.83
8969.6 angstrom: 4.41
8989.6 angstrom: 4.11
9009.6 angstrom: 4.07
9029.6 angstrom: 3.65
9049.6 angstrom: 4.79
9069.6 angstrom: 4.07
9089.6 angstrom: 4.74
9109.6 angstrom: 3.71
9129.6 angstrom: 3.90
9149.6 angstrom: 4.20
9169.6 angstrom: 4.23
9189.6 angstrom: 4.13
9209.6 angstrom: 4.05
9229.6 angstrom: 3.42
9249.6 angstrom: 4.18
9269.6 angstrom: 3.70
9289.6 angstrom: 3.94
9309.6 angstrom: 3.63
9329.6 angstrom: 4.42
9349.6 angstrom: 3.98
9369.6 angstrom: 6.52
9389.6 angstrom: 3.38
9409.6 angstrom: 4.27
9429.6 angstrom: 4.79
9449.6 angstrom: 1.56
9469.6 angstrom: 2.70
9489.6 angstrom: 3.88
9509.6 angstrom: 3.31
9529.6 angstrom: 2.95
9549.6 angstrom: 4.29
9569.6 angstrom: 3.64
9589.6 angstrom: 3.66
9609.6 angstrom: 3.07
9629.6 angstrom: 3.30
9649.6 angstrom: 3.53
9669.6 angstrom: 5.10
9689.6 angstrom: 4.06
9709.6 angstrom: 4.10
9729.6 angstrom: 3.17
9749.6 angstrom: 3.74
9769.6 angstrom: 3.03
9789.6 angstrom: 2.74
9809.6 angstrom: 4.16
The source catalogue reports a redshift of 0.21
